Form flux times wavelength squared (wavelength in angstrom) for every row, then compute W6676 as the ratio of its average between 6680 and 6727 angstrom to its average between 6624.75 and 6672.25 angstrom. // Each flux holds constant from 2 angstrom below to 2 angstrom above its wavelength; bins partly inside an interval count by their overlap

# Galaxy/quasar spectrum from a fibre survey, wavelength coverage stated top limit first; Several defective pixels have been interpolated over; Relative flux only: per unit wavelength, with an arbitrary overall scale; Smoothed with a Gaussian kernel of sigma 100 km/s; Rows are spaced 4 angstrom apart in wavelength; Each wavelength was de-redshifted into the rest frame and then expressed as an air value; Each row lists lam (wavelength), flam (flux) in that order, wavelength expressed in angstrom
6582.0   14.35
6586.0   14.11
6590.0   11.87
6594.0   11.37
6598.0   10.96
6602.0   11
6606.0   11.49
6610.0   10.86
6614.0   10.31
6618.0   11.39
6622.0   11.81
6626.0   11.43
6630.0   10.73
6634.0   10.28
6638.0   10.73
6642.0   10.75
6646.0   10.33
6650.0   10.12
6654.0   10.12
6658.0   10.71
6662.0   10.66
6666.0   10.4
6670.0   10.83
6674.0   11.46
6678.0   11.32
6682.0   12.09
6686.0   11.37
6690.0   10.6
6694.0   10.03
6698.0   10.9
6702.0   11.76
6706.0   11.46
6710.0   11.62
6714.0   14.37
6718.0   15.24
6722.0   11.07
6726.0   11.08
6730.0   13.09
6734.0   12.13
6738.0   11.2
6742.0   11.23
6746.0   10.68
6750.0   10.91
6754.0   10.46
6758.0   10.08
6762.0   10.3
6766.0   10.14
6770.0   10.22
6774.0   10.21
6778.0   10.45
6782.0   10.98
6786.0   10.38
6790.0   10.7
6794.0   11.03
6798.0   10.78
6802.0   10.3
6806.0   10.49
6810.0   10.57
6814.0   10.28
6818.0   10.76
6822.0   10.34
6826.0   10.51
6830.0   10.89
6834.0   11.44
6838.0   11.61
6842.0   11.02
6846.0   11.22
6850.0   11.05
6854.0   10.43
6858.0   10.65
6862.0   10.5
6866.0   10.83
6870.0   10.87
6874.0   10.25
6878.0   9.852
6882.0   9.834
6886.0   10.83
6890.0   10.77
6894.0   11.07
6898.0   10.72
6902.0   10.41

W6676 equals 1.14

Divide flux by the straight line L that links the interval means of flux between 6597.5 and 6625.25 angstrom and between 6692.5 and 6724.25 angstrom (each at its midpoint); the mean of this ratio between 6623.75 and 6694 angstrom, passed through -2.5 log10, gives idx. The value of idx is 0.078 mag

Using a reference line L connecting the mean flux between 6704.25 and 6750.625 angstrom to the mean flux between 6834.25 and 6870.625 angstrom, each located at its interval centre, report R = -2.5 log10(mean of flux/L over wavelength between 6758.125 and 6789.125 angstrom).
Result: 0.12 mag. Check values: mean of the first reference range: 12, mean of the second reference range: 10.9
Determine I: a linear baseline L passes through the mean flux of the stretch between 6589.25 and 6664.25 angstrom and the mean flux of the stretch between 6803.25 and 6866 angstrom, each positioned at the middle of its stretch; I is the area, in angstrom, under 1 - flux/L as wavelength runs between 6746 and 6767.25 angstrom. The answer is 0.8 angstrom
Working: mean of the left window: 10.9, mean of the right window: 10.8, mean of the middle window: 10.4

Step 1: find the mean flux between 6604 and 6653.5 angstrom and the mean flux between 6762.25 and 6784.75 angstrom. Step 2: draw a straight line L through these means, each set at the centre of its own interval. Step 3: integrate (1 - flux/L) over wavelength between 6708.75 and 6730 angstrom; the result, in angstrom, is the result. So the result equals -4.4 angstrom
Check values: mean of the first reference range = 10.8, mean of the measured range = 12.8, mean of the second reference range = 10.4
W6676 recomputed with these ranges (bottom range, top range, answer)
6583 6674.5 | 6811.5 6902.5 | 1.04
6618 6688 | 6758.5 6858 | 1.02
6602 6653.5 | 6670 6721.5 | 1.11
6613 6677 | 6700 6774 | 1.09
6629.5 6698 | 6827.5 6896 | 1.06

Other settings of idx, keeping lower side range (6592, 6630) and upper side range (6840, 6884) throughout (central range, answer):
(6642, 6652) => 0.08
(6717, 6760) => -0.06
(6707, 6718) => -0.21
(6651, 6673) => 0.05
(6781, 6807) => 0.01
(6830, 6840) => -0.07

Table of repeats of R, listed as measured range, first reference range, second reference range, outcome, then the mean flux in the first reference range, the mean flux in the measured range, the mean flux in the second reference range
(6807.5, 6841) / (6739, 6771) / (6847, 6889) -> -0.027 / 10.5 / 10.8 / 10.5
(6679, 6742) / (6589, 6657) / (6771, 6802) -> -0.105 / 10.9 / 11.8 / 10.6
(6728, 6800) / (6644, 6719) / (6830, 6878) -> 0.025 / 11.3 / 10.8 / 10.9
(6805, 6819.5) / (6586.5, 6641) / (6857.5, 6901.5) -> 0.019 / 11.2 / 10.5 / 10.6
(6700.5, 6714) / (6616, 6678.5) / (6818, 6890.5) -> -0.118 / 10.8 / 12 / 10.7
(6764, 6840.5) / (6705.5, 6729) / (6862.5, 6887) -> 0.073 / 12.6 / 10.6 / 10.4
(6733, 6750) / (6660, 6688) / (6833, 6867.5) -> -0.013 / 11.2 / 11.2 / 11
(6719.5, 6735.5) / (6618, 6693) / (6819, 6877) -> -0.104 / 10.9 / 11.9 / 10.8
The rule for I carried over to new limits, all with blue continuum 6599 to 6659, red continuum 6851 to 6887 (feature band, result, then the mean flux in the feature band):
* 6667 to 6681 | -0.6 angstrom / 11.2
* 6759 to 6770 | 0.4 angstrom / 10.2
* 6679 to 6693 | -0.7 angstrom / 11.3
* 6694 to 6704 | -0.3 angstrom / 11.1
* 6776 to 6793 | -0.1 angstrom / 10.7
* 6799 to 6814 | 0.1 angstrom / 10.5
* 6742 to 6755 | -0.2 angstrom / 10.8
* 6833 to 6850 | -1.3 angstrom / 11.3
